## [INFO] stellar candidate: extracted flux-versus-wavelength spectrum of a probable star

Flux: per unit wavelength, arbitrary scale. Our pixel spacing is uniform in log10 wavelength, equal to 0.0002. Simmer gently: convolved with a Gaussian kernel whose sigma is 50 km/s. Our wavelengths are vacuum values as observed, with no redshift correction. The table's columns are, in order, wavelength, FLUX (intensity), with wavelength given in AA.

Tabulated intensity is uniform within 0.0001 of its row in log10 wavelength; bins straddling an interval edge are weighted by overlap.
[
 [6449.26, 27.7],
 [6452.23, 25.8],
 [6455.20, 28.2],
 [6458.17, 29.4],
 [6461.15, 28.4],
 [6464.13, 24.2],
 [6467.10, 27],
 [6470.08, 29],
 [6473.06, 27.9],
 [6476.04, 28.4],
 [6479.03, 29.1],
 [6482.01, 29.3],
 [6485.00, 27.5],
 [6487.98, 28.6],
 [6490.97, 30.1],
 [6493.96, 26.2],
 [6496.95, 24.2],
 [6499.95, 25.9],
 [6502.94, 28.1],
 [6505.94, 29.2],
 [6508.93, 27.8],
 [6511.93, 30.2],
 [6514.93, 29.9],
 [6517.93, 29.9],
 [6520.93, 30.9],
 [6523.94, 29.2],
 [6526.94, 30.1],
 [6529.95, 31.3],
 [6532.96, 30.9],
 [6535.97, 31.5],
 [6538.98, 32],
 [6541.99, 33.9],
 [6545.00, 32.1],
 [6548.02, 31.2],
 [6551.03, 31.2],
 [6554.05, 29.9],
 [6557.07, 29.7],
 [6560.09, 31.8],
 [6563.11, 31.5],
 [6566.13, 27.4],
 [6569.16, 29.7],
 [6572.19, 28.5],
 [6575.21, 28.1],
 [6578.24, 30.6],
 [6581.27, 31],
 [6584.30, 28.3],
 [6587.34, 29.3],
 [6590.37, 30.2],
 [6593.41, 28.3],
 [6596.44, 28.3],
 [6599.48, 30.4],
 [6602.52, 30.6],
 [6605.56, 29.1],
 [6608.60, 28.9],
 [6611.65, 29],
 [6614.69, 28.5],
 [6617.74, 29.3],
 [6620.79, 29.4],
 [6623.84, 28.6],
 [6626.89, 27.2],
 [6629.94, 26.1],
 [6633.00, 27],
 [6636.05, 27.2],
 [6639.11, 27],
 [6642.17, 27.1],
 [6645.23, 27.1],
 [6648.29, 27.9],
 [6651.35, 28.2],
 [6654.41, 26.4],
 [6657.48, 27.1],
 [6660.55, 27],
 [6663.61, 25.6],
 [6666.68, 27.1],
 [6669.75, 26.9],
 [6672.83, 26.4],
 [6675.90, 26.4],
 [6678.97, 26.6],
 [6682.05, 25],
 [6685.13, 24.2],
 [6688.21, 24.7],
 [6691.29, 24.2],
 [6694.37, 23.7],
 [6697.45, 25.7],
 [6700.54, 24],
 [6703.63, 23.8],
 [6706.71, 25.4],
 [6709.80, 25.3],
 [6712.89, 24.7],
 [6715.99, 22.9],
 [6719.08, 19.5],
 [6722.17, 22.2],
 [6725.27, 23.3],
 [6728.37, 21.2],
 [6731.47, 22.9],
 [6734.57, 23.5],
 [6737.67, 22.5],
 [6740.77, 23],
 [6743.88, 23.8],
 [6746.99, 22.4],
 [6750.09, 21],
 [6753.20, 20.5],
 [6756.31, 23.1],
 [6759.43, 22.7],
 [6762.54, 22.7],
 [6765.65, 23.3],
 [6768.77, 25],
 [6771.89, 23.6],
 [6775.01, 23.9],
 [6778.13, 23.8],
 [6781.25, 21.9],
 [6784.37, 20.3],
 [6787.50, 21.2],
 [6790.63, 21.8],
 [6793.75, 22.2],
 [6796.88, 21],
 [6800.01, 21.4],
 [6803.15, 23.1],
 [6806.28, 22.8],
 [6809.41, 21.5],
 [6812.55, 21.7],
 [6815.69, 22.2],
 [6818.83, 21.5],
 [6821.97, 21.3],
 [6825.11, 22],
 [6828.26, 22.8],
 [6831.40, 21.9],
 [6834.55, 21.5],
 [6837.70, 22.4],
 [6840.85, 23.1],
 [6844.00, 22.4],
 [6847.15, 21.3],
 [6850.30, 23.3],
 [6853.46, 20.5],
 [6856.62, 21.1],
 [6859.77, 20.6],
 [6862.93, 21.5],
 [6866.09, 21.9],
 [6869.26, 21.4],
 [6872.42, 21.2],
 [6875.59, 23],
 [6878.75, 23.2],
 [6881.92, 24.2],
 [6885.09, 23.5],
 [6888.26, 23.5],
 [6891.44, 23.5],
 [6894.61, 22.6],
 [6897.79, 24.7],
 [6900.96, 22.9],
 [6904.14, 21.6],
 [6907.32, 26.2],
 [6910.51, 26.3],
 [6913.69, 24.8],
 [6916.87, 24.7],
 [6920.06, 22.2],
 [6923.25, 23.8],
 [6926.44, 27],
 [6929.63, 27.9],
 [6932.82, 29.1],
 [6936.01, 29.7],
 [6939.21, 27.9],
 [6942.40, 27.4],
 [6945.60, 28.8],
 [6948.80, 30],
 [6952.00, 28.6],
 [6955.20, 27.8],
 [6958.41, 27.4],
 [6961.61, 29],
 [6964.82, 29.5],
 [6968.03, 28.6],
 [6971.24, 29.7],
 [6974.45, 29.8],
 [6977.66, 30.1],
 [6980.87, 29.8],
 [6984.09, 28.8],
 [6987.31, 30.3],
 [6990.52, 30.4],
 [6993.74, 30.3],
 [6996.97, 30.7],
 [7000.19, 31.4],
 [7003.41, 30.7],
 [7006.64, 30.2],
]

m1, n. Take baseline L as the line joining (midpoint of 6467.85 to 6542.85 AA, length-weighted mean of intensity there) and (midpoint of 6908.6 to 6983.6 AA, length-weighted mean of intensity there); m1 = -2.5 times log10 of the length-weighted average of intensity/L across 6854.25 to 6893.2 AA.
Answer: 0.25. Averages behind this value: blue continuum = 29.2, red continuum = 27.8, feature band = 22.3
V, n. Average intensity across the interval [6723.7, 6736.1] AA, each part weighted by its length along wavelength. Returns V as 22.7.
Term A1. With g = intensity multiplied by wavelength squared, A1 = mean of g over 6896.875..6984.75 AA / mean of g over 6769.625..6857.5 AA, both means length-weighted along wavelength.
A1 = 1.3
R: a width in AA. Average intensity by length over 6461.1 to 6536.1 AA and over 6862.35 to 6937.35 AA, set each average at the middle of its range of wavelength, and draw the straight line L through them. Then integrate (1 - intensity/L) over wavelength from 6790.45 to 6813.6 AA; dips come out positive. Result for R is 3.0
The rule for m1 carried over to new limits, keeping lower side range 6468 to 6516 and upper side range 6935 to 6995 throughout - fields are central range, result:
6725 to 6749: 0.25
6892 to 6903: 0.24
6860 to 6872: 0.33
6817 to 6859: 0.30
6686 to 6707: 0.17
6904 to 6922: 0.18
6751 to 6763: 0.28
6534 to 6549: -0.14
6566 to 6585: -0.03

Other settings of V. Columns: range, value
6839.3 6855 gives 22.1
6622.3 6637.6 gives 27.2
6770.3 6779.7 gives 23.8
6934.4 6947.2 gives 28.5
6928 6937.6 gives 28.9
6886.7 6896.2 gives 23.2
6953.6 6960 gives 27.6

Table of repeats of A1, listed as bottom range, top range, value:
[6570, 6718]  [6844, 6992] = 1.03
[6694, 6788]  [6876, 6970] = 1.20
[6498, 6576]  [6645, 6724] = 0.88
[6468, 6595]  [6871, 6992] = 1.02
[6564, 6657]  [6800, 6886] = 0.83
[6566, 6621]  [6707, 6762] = 0.81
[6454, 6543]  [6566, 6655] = 1.02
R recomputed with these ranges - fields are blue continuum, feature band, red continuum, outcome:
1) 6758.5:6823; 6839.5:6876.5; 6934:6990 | 4.8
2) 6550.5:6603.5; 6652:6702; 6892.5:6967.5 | 5.3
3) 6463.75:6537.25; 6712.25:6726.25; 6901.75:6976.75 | 2.8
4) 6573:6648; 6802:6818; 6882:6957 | 2.7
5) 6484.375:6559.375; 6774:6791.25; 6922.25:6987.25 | 4.1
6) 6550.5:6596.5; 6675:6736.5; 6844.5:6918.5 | 6.5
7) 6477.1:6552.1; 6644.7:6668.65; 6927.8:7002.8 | 2.0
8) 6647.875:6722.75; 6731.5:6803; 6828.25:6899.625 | 4.3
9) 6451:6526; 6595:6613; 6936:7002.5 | -0.6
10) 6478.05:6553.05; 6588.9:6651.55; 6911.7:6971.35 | 1.6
